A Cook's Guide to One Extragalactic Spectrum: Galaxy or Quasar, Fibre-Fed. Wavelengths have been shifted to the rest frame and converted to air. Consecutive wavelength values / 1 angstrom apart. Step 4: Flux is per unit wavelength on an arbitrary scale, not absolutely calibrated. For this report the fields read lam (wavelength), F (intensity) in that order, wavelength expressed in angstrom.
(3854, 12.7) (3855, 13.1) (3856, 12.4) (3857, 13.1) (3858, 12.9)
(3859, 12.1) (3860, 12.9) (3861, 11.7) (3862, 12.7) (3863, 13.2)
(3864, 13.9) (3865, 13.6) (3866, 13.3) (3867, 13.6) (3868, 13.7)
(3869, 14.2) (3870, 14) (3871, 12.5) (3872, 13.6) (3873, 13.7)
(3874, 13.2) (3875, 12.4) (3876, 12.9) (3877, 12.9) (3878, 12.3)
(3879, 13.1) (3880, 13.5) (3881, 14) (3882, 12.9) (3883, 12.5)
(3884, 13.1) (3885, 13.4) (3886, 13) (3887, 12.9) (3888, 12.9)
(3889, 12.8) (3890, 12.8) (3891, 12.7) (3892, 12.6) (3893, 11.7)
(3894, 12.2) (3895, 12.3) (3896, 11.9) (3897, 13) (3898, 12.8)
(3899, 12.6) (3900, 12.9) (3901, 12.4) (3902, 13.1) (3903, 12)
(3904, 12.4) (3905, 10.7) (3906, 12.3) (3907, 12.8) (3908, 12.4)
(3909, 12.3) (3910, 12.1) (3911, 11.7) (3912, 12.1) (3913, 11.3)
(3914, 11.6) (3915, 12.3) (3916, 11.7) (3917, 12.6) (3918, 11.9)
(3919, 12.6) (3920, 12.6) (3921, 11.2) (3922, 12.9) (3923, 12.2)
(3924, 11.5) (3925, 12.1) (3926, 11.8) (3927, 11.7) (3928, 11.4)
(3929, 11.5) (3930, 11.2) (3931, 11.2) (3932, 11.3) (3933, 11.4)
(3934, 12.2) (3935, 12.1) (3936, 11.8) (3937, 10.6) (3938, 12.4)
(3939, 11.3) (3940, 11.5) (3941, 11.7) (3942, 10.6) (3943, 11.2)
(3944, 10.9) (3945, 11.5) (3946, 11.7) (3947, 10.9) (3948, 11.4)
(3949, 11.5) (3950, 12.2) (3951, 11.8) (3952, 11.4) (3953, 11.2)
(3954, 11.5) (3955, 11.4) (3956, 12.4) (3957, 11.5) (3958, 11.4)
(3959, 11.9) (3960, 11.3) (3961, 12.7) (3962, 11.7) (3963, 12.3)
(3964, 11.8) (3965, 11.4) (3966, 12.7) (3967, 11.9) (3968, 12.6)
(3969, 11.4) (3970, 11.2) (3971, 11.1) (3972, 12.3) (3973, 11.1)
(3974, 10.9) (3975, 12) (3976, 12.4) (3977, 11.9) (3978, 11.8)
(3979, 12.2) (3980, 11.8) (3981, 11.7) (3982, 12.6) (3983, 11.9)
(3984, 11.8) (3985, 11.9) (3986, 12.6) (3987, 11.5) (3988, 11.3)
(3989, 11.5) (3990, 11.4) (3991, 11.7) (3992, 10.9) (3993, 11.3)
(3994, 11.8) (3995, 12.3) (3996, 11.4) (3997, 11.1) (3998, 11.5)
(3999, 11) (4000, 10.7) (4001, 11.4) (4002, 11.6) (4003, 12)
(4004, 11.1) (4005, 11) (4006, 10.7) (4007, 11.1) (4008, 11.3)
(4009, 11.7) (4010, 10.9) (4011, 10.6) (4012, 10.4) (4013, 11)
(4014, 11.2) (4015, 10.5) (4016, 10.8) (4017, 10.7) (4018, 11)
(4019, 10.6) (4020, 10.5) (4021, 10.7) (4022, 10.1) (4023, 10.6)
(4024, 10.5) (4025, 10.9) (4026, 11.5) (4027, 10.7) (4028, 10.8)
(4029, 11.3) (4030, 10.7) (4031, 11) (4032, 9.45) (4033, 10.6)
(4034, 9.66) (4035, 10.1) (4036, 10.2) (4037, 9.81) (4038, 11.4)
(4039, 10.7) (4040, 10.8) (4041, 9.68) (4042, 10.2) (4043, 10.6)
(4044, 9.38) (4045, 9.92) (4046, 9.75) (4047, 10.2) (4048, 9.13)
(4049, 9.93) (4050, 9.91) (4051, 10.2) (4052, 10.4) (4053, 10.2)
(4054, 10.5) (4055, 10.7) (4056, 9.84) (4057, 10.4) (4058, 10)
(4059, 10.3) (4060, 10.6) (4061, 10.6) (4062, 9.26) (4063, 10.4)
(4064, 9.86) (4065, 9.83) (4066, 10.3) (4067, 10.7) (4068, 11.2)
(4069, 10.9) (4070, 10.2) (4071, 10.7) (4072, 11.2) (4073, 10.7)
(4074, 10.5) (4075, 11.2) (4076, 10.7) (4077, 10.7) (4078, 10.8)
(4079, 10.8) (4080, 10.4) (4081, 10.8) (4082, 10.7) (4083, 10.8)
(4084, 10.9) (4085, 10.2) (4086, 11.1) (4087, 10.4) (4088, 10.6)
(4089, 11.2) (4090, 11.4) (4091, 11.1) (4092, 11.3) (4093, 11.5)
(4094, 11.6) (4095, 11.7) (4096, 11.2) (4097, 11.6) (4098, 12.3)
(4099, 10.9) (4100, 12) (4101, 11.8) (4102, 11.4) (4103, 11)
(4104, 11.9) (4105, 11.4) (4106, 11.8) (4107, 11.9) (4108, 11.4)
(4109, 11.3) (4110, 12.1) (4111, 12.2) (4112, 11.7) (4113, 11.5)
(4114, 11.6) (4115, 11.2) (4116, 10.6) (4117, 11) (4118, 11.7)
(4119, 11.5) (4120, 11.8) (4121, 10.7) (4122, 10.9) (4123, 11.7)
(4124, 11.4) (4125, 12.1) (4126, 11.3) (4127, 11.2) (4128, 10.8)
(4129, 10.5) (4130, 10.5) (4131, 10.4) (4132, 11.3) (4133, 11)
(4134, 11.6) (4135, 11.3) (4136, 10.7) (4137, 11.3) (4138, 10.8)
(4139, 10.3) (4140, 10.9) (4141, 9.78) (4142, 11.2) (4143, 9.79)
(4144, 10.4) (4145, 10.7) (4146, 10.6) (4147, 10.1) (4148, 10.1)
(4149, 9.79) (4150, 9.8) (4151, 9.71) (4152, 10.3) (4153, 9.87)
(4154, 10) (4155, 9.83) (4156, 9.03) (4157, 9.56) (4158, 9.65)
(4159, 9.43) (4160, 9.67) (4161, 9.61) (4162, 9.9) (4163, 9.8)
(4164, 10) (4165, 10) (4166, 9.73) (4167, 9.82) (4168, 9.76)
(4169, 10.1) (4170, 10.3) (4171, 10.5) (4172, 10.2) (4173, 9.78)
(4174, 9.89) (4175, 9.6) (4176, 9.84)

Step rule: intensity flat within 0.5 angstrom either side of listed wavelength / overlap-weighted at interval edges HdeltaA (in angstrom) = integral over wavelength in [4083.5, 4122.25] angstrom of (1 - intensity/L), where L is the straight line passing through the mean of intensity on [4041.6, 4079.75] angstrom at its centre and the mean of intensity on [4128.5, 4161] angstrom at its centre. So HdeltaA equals -3.96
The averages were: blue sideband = 10.3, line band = 11.4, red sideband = 10.3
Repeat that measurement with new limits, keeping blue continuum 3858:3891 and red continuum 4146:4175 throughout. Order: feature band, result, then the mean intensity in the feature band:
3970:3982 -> 0.2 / 11.8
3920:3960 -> 2.5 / 11.6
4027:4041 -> 1.0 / 10.5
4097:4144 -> -4.2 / 11.2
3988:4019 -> 1.2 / 11.2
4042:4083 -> 2.3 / 10.4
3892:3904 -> 0.4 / 12.4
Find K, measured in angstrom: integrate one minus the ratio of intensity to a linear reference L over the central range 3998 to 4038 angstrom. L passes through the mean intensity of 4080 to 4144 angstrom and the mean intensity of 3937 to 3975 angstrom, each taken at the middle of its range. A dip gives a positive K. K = 2.2 angstrom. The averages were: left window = 11.6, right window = 11.2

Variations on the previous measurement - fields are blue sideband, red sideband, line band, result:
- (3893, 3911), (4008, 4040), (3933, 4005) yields -1.4 angstrom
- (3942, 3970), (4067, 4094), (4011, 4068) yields 3.8 angstrom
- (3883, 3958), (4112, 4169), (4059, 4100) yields 0.4 angstrom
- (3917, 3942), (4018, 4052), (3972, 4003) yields -1.9 angstrom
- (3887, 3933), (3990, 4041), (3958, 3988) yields -1.2 angstrom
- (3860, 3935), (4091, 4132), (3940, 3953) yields 0.9 angstrom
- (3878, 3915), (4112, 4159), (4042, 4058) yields 1.8 angstrom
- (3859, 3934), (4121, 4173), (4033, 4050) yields 1.8 angstrom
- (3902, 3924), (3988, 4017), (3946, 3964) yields 0.0 angstrom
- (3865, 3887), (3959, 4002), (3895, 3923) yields 1.1 angstrom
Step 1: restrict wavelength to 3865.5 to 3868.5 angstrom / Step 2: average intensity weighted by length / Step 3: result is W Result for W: 13.5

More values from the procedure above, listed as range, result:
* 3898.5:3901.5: 12.6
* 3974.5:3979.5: 12.1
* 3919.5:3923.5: 12.2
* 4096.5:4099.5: 11.6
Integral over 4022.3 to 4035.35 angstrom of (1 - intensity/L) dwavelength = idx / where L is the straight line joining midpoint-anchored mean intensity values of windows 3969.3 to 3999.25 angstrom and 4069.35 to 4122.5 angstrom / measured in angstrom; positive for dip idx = 1.0 angstrom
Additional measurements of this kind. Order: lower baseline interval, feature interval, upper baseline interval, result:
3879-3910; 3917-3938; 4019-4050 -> 0.52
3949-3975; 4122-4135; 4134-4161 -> -1.00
